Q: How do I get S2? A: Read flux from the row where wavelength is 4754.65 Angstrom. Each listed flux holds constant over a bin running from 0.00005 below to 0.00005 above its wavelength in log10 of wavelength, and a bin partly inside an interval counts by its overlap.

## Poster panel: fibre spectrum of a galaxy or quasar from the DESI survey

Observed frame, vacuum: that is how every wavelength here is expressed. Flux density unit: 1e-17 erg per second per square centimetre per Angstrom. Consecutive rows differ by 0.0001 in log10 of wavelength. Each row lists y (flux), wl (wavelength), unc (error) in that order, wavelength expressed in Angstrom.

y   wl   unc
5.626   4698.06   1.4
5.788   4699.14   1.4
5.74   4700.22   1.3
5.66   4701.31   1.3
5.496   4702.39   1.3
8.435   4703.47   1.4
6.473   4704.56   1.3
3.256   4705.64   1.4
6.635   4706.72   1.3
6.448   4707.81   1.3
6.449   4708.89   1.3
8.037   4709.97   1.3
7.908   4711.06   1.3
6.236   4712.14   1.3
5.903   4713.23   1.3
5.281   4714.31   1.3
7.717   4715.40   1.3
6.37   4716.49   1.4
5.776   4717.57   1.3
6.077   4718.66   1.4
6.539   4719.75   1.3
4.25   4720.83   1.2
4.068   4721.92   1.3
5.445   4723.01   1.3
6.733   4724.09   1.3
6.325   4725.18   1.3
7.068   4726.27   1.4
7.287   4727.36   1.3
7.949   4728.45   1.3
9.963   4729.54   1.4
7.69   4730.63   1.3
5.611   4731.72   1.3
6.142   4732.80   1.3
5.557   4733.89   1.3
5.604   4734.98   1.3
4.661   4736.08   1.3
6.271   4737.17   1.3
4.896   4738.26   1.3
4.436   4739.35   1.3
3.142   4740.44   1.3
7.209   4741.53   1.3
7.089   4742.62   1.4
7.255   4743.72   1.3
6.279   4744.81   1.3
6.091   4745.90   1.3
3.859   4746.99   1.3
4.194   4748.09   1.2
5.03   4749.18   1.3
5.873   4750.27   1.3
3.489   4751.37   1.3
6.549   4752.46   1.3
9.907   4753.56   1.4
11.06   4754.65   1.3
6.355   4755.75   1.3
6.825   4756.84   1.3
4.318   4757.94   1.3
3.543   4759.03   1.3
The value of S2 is 11.06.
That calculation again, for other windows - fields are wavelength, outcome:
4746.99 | 3.859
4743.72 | 7.255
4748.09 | 4.194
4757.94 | 4.318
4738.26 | 4.896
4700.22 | 5.74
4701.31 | 5.66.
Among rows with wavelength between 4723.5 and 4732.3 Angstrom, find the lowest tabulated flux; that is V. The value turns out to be 5.611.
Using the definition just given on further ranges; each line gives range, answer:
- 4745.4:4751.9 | 3.489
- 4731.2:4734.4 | 5.557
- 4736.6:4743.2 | 3.142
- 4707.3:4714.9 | 5.281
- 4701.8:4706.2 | 3.256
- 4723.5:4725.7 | 6.325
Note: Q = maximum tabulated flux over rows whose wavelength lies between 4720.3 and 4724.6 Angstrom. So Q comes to 6.733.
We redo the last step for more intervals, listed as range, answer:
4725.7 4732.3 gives 9.963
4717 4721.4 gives 6.539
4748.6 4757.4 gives 11.06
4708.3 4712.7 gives 8.037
